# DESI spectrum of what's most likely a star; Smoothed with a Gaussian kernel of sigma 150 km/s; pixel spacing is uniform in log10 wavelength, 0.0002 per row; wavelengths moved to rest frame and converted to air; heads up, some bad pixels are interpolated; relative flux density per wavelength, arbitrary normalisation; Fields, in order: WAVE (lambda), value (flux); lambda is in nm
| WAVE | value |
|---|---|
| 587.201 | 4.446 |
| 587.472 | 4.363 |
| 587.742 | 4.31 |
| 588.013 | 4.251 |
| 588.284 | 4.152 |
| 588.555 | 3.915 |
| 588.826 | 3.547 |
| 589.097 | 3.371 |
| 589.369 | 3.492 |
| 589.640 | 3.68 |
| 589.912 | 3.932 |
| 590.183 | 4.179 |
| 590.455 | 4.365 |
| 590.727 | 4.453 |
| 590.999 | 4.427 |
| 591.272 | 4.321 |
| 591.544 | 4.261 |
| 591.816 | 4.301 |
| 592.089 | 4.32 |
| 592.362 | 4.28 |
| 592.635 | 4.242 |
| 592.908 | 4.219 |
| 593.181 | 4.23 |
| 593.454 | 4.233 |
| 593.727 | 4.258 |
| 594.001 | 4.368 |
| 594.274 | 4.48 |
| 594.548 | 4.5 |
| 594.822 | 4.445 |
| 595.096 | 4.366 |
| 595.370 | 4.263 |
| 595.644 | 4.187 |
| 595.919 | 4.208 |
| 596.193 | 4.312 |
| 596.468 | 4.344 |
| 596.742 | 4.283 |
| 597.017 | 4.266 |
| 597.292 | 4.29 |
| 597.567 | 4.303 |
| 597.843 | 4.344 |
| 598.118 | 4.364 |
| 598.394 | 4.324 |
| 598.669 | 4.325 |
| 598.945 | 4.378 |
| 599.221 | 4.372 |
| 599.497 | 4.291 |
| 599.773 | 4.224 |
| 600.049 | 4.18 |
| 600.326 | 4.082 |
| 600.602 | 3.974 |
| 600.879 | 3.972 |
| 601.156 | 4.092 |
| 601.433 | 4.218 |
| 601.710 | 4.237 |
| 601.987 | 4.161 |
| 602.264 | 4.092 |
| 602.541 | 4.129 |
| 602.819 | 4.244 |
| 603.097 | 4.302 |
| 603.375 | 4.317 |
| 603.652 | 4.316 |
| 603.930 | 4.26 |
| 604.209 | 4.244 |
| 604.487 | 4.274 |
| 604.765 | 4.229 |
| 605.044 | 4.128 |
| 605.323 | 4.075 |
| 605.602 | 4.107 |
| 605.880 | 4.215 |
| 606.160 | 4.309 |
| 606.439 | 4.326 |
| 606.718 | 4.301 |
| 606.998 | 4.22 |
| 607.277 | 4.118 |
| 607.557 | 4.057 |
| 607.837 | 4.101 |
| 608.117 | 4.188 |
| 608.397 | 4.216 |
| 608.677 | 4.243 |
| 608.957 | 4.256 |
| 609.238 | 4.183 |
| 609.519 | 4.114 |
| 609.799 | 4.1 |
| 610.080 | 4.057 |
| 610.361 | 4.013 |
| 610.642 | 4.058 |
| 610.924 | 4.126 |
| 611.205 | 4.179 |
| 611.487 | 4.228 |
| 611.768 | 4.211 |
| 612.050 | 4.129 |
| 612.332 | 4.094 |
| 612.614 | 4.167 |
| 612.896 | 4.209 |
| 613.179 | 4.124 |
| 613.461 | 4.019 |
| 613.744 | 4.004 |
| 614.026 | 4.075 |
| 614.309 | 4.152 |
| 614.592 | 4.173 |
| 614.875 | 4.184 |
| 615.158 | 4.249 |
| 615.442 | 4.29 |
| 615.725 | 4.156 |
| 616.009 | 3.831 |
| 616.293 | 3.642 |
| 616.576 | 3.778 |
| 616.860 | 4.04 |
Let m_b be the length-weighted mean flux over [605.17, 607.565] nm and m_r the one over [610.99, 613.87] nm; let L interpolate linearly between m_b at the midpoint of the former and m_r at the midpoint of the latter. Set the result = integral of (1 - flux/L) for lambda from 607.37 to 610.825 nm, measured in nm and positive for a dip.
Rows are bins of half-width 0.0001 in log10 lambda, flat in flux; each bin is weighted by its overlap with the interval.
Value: 0.03 nm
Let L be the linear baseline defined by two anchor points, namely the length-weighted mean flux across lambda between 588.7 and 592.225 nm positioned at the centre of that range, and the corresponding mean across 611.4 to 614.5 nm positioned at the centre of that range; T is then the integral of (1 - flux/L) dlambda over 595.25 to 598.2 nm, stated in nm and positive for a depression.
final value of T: -0.15 nm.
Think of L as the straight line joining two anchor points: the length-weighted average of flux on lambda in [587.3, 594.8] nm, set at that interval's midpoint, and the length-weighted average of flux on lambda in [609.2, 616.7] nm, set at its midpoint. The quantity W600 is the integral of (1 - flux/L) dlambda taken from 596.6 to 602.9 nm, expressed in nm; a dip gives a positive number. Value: -0.13 nm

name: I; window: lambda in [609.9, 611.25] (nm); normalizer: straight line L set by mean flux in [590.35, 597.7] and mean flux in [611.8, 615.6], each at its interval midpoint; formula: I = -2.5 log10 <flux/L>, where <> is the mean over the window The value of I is 0.02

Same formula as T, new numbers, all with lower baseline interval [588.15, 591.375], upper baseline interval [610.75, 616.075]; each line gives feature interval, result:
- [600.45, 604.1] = -0.10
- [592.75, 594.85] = -0.17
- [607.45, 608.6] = -0.01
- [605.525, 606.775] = -0.05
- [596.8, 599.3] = -0.18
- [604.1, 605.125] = -0.04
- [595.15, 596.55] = -0.08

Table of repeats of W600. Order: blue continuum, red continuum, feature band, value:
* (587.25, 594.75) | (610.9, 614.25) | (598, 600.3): -0.08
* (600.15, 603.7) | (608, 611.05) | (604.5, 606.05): 0.00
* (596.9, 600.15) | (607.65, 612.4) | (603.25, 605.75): 0.00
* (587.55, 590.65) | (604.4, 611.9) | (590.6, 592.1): -0.14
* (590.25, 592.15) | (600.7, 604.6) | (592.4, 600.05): -0.05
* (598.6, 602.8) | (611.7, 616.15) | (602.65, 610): -0.09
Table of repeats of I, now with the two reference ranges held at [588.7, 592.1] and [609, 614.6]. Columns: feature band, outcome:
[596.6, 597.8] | -0.06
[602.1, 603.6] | -0.04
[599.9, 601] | 0.01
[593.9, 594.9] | -0.10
